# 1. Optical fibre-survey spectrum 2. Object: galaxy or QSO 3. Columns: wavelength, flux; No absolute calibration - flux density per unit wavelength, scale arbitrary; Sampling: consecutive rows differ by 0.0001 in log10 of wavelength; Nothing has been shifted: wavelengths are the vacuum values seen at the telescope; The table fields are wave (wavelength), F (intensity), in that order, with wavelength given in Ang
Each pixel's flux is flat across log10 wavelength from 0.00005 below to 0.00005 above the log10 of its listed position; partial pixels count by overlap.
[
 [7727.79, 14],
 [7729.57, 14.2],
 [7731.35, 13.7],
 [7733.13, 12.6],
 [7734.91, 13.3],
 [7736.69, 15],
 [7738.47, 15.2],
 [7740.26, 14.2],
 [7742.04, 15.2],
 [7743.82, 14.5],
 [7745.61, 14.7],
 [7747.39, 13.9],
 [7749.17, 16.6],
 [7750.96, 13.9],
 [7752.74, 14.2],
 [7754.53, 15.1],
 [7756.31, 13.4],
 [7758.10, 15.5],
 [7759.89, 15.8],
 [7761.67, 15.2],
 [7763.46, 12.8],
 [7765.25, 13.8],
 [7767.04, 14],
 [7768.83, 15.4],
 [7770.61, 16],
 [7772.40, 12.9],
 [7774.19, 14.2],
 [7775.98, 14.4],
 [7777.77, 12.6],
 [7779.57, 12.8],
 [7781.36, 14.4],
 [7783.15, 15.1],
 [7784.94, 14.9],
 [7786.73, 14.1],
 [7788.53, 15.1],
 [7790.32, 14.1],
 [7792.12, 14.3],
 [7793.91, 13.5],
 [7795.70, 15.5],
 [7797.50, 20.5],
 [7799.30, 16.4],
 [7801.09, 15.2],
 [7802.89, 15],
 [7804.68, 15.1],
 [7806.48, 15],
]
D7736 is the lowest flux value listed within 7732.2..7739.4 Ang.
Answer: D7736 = 12.6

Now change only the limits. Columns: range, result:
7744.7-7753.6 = 13.9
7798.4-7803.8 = 15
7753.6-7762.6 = 13.4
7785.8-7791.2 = 14.1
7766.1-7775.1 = 12.9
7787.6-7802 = 13.5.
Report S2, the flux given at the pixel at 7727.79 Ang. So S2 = 14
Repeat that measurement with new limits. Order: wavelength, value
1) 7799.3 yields 16.4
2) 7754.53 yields 15.1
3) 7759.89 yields 15.8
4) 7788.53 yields 15.1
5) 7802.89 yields 15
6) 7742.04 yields 15.2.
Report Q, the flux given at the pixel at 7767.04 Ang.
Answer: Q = 14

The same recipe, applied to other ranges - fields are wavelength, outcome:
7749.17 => 16.6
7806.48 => 15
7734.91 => 13.3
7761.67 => 15.2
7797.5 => 20.5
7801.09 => 15.2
